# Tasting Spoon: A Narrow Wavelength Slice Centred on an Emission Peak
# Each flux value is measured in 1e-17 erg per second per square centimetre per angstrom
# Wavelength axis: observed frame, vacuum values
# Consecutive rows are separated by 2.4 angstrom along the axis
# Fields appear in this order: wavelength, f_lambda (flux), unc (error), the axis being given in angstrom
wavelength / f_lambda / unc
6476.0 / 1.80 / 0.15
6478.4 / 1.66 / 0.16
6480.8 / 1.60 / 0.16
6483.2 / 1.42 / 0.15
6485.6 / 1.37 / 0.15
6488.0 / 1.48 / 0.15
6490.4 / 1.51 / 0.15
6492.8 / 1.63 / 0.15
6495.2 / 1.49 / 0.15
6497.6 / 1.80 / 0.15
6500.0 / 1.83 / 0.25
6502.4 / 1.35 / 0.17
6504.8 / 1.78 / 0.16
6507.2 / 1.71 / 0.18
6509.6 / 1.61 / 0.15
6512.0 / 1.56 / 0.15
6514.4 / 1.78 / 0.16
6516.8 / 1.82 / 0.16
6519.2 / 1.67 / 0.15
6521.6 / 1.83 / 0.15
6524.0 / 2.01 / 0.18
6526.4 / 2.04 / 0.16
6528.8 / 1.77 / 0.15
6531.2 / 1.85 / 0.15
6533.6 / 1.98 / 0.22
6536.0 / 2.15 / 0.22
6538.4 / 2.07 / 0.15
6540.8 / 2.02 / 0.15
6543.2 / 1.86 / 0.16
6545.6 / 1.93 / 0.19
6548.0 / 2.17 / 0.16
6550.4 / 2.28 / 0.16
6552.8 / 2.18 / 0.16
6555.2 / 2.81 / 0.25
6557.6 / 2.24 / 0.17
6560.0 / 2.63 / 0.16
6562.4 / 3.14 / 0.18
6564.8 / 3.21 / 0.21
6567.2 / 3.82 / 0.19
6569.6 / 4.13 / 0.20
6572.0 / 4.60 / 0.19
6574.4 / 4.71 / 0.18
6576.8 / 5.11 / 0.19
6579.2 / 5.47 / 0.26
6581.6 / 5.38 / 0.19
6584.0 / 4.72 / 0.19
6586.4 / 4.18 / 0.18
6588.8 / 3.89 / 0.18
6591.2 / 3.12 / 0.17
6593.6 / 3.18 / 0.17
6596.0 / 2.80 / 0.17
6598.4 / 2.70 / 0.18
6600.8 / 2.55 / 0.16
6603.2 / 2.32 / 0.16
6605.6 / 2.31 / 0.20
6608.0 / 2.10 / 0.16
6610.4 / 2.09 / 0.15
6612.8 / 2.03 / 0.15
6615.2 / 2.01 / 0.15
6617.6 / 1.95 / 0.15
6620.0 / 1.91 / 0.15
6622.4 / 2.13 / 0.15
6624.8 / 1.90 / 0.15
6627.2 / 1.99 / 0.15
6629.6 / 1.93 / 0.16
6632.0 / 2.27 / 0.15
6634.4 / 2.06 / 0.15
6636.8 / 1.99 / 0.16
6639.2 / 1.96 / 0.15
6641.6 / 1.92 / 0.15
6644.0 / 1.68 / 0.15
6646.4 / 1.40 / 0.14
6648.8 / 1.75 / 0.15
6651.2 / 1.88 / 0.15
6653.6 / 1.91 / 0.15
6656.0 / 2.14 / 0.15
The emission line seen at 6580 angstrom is Hbeta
